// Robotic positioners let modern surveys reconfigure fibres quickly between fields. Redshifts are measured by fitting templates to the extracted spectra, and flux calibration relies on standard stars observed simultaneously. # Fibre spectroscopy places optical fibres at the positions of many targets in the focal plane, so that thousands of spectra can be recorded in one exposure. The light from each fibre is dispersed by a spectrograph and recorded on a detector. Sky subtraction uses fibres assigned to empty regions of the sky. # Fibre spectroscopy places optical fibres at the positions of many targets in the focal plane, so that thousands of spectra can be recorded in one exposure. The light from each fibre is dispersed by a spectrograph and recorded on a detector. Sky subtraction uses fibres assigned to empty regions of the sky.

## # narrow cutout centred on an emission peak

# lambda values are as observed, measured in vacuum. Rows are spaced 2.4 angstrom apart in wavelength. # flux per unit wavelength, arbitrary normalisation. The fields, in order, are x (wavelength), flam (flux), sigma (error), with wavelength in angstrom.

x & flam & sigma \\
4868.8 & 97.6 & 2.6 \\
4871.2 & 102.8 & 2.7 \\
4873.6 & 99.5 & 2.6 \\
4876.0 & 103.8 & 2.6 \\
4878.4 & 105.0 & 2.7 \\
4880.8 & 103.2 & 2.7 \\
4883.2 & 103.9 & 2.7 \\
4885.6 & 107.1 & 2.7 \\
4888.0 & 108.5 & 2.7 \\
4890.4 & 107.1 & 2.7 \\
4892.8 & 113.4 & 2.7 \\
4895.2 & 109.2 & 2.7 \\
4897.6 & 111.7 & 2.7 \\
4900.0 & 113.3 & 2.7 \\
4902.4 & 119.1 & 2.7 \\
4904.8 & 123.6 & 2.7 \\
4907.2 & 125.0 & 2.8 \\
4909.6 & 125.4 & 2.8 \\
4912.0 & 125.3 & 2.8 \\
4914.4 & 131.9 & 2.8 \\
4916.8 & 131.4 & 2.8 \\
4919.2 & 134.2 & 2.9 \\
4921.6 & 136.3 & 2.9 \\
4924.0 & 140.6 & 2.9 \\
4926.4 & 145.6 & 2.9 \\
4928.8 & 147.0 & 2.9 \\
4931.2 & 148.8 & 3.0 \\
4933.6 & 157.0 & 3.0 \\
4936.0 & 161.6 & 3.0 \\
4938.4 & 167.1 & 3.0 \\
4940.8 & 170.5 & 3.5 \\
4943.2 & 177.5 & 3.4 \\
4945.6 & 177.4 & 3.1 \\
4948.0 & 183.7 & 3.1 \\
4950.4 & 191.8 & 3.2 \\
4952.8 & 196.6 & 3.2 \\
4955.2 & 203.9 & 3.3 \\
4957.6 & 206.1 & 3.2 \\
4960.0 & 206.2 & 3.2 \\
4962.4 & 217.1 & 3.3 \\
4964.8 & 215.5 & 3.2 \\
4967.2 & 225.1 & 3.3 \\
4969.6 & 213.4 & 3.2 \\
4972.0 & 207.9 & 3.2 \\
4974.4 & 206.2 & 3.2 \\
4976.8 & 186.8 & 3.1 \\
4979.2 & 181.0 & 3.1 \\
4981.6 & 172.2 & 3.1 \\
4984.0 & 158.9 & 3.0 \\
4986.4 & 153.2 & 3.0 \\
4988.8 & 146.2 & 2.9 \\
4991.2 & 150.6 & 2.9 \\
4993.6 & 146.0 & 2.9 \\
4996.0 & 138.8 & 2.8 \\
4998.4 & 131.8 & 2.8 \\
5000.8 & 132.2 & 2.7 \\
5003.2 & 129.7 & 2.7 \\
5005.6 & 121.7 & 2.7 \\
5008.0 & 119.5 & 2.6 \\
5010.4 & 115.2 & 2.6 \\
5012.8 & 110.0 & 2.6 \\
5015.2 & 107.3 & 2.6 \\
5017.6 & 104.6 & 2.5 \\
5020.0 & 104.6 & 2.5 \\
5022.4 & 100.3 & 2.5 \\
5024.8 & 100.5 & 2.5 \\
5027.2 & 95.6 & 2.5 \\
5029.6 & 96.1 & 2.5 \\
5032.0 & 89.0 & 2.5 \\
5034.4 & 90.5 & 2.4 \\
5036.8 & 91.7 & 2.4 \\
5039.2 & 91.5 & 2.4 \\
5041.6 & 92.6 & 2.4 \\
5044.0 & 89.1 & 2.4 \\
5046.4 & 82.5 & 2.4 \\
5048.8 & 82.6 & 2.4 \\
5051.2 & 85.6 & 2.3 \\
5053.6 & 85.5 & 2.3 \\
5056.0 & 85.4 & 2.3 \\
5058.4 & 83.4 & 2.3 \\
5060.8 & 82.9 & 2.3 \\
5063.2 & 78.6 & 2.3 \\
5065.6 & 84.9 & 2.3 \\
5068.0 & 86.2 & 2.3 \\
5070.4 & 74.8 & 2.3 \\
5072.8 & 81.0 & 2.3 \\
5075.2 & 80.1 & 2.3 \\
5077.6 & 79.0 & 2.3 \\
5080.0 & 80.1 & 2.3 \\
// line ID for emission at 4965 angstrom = C IV 1549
